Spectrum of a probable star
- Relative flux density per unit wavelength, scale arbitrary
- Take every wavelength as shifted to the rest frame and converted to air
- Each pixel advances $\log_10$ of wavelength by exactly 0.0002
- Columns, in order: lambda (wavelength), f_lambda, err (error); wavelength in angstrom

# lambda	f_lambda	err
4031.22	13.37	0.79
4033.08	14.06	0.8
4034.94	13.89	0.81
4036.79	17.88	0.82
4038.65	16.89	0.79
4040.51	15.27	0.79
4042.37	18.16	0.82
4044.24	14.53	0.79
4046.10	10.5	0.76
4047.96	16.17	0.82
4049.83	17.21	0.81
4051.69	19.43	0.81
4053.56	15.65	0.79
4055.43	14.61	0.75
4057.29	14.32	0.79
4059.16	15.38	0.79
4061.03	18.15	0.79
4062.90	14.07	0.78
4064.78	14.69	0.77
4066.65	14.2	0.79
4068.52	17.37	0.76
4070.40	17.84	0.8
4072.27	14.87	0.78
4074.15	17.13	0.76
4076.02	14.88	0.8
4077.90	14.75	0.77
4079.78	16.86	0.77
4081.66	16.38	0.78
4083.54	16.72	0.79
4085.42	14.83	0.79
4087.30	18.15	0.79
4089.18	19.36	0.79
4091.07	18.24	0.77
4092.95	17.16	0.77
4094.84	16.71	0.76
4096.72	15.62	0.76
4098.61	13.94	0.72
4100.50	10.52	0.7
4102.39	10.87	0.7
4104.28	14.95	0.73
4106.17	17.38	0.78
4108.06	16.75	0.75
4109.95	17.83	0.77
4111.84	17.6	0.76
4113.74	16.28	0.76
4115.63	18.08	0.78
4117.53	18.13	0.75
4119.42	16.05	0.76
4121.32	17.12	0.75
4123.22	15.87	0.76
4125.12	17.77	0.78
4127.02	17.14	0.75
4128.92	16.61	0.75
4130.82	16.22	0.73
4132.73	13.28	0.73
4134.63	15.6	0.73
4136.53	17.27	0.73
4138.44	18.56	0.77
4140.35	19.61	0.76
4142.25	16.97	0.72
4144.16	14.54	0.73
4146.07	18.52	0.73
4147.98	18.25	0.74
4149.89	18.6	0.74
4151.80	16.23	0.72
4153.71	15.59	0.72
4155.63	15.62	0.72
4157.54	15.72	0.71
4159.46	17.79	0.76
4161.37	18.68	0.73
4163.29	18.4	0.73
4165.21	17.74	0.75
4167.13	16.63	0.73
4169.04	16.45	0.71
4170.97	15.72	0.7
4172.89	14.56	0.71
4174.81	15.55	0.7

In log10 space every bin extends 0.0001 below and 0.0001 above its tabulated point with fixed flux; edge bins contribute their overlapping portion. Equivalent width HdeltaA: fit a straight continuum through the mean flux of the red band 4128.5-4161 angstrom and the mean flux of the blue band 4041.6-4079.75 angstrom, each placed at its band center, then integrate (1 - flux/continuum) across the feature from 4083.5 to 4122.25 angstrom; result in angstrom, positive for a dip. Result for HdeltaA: -0.1 angstrom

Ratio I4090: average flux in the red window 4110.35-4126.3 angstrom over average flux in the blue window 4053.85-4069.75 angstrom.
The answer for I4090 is 1.11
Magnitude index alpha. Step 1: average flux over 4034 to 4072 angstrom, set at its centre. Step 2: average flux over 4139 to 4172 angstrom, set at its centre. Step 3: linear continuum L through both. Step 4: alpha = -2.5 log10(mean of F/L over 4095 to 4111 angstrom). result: 0.11 mag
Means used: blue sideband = 15.8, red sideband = 17.1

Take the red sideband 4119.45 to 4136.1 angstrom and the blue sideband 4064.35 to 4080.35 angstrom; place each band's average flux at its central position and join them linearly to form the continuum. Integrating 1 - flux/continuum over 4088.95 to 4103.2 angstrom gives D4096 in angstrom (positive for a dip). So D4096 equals 0.8 angstrom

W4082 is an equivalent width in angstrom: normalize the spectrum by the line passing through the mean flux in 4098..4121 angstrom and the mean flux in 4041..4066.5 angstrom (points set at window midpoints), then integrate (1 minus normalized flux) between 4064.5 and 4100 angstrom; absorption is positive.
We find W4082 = -1.4 angstrom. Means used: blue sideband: 15.6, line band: 16.3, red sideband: 15.8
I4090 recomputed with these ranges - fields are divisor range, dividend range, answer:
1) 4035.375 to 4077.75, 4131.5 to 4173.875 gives 1.06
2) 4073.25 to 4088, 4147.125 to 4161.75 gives 1.05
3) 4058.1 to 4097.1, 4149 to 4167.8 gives 1.05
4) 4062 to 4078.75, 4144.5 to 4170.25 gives 1.10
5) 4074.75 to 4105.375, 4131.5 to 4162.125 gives 1.08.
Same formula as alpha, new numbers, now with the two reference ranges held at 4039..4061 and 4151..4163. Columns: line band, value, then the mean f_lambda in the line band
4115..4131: -0.04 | 17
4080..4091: -0.07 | 17.2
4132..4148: -0.02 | 16.9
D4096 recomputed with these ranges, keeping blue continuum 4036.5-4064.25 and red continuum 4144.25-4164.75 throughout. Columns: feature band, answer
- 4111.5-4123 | -0.3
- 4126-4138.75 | 0.5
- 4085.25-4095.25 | -0.8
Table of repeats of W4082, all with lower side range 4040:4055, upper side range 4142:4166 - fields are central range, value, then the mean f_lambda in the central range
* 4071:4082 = 0.2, 15.8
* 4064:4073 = 0.1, 15.8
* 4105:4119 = -0.6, 17.4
